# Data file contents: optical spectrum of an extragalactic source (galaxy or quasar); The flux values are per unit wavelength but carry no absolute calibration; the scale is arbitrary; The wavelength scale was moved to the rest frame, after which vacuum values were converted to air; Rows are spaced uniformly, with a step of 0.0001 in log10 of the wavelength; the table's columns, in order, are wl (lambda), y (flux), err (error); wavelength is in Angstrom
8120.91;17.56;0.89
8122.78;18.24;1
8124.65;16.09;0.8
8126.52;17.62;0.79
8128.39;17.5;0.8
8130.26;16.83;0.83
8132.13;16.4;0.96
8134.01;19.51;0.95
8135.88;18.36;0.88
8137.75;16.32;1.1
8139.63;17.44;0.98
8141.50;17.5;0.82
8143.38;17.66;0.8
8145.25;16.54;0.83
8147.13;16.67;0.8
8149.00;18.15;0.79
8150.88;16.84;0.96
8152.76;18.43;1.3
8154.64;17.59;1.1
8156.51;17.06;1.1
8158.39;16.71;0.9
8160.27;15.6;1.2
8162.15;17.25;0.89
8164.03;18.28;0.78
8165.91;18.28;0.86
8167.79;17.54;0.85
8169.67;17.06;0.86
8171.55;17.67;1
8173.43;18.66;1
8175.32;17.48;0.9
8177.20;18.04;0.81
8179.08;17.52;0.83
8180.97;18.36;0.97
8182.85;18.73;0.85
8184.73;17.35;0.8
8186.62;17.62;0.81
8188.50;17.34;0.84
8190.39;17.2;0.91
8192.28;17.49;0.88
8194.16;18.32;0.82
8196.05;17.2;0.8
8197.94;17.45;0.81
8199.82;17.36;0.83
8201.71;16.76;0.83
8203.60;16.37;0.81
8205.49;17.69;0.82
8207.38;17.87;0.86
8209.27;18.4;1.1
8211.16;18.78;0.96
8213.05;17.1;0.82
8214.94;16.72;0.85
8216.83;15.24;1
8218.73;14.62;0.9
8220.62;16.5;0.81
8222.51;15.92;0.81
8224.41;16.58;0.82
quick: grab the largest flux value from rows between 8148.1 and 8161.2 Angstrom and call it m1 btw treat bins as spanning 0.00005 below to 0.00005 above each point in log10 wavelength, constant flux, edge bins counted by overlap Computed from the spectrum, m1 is 18.43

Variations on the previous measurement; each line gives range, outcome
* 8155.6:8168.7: 18.28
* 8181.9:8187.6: 18.73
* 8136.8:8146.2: 17.66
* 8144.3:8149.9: 18.15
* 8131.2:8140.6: 19.51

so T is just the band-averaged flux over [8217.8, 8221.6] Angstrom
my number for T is 15.6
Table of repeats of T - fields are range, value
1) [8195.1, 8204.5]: 17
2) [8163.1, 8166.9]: 18.3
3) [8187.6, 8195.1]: 17.6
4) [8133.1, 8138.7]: 18.1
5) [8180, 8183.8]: 18.5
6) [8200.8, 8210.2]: 17.4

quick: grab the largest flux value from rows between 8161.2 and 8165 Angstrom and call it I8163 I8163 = 18.28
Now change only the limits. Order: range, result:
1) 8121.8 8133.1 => 18.24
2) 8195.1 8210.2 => 18.4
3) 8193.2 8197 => 18.32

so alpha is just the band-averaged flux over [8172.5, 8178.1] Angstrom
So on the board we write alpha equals 18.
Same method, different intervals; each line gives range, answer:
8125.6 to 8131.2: 17.3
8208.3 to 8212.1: 18.6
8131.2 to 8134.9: 17.9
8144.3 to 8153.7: 17.3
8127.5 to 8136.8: 17.7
